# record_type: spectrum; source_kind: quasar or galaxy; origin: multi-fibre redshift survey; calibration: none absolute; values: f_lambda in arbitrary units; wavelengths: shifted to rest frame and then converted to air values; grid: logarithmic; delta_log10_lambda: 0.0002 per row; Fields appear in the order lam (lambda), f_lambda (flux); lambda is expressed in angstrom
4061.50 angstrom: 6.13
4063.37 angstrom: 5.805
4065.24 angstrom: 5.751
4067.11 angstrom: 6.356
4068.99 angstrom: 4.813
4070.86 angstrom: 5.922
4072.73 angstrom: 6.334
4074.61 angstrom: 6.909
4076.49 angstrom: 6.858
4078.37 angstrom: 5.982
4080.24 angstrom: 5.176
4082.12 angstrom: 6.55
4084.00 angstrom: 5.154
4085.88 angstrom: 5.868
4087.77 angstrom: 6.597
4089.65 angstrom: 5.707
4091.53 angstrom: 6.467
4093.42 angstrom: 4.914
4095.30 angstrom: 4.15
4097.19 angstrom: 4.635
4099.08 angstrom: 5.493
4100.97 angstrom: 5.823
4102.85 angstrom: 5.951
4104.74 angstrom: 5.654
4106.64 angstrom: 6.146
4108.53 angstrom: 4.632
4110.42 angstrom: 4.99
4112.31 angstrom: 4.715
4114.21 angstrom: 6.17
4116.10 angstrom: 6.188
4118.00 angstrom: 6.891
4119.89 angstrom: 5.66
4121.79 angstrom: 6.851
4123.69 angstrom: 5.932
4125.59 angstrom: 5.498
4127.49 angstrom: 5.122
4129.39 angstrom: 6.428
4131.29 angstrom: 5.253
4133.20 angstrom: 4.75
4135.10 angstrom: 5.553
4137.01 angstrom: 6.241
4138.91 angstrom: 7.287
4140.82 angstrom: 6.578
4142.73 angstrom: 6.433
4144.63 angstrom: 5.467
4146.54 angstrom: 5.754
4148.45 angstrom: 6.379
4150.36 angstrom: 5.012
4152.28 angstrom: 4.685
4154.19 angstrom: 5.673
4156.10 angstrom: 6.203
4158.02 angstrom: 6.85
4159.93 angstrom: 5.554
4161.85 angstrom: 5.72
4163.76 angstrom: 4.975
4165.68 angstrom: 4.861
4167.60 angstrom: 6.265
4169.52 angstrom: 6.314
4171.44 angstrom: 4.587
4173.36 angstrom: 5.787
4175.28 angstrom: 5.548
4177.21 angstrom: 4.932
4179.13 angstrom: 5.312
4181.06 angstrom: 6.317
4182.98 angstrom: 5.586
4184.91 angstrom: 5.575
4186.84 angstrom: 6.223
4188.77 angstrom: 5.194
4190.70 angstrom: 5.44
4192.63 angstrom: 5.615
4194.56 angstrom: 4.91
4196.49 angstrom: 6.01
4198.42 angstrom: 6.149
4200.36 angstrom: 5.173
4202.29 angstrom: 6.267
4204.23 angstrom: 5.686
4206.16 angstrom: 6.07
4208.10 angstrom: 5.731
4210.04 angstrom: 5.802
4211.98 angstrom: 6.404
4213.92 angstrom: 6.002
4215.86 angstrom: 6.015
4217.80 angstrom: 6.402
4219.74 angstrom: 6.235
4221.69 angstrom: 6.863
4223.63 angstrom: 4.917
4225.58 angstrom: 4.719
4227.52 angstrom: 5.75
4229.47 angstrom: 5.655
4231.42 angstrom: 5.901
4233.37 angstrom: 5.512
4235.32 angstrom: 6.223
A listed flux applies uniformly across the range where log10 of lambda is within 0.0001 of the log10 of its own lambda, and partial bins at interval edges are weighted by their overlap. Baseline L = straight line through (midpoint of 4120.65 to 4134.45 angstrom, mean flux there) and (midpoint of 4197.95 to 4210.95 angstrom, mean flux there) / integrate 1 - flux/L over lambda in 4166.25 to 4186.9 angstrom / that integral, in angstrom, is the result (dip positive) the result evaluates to 0.5 angstrom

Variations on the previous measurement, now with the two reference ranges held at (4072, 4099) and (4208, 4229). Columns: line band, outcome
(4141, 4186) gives 1.47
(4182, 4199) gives 0.73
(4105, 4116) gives 0.74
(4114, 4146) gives -1.02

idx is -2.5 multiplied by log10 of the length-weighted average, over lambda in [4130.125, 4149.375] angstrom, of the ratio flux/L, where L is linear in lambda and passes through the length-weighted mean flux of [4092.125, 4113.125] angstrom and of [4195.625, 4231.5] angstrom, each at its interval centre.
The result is -0.102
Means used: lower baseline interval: 5.22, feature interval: 5.97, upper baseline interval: 5.88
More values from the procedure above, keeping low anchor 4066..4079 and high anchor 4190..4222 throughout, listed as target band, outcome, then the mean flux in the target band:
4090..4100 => 0.19 mag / 5.16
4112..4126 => 0.00 mag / 6.06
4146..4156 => 0.09 mag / 5.55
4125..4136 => 0.12 mag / 5.43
